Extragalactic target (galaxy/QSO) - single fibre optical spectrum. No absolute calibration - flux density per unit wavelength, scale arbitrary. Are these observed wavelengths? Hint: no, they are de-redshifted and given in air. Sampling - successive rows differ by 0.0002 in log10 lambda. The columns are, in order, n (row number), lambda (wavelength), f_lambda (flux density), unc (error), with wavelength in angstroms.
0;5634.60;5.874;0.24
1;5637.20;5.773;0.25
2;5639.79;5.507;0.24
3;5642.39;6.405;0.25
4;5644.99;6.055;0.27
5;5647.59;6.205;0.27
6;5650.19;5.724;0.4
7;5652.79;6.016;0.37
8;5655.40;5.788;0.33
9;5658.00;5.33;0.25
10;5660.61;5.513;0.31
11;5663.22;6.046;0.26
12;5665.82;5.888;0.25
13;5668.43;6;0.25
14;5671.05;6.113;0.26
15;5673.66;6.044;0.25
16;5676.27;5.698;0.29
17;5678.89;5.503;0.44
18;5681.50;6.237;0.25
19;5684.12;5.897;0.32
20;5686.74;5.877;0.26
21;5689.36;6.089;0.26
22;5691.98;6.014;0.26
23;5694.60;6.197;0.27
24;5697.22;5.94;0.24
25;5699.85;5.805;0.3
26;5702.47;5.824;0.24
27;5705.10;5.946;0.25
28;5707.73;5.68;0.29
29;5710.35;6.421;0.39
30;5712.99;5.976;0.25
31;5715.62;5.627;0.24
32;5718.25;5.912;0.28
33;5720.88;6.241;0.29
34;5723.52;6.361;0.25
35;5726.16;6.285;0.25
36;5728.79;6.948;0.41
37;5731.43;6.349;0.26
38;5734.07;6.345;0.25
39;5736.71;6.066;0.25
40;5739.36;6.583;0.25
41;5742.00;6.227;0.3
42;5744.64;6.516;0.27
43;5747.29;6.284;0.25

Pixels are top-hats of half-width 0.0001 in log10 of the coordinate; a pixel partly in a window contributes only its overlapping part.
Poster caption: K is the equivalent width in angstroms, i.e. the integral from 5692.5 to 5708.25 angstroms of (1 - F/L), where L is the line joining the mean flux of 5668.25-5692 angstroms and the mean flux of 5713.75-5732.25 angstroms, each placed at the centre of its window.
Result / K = 0.4 angstroms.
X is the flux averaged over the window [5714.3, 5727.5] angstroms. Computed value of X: 6.09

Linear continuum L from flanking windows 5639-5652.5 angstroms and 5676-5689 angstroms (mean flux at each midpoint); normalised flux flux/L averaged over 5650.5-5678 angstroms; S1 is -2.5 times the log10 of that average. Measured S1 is 0.02 mag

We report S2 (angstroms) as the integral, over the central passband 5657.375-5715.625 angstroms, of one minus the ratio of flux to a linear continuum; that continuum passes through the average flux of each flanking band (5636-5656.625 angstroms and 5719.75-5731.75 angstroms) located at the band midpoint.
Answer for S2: 2.7 angstroms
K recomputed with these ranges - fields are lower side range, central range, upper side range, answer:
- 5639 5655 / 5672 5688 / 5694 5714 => 0.25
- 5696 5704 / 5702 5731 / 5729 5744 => -0.17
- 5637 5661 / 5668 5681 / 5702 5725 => 0.05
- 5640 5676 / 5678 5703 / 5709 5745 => 0.54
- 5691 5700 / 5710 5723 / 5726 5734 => 0.63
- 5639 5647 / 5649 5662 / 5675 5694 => 0.70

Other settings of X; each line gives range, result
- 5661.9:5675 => 6.02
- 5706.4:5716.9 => 5.93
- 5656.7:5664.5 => 5.63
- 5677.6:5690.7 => 5.92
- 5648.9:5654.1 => 5.87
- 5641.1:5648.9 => 6.22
